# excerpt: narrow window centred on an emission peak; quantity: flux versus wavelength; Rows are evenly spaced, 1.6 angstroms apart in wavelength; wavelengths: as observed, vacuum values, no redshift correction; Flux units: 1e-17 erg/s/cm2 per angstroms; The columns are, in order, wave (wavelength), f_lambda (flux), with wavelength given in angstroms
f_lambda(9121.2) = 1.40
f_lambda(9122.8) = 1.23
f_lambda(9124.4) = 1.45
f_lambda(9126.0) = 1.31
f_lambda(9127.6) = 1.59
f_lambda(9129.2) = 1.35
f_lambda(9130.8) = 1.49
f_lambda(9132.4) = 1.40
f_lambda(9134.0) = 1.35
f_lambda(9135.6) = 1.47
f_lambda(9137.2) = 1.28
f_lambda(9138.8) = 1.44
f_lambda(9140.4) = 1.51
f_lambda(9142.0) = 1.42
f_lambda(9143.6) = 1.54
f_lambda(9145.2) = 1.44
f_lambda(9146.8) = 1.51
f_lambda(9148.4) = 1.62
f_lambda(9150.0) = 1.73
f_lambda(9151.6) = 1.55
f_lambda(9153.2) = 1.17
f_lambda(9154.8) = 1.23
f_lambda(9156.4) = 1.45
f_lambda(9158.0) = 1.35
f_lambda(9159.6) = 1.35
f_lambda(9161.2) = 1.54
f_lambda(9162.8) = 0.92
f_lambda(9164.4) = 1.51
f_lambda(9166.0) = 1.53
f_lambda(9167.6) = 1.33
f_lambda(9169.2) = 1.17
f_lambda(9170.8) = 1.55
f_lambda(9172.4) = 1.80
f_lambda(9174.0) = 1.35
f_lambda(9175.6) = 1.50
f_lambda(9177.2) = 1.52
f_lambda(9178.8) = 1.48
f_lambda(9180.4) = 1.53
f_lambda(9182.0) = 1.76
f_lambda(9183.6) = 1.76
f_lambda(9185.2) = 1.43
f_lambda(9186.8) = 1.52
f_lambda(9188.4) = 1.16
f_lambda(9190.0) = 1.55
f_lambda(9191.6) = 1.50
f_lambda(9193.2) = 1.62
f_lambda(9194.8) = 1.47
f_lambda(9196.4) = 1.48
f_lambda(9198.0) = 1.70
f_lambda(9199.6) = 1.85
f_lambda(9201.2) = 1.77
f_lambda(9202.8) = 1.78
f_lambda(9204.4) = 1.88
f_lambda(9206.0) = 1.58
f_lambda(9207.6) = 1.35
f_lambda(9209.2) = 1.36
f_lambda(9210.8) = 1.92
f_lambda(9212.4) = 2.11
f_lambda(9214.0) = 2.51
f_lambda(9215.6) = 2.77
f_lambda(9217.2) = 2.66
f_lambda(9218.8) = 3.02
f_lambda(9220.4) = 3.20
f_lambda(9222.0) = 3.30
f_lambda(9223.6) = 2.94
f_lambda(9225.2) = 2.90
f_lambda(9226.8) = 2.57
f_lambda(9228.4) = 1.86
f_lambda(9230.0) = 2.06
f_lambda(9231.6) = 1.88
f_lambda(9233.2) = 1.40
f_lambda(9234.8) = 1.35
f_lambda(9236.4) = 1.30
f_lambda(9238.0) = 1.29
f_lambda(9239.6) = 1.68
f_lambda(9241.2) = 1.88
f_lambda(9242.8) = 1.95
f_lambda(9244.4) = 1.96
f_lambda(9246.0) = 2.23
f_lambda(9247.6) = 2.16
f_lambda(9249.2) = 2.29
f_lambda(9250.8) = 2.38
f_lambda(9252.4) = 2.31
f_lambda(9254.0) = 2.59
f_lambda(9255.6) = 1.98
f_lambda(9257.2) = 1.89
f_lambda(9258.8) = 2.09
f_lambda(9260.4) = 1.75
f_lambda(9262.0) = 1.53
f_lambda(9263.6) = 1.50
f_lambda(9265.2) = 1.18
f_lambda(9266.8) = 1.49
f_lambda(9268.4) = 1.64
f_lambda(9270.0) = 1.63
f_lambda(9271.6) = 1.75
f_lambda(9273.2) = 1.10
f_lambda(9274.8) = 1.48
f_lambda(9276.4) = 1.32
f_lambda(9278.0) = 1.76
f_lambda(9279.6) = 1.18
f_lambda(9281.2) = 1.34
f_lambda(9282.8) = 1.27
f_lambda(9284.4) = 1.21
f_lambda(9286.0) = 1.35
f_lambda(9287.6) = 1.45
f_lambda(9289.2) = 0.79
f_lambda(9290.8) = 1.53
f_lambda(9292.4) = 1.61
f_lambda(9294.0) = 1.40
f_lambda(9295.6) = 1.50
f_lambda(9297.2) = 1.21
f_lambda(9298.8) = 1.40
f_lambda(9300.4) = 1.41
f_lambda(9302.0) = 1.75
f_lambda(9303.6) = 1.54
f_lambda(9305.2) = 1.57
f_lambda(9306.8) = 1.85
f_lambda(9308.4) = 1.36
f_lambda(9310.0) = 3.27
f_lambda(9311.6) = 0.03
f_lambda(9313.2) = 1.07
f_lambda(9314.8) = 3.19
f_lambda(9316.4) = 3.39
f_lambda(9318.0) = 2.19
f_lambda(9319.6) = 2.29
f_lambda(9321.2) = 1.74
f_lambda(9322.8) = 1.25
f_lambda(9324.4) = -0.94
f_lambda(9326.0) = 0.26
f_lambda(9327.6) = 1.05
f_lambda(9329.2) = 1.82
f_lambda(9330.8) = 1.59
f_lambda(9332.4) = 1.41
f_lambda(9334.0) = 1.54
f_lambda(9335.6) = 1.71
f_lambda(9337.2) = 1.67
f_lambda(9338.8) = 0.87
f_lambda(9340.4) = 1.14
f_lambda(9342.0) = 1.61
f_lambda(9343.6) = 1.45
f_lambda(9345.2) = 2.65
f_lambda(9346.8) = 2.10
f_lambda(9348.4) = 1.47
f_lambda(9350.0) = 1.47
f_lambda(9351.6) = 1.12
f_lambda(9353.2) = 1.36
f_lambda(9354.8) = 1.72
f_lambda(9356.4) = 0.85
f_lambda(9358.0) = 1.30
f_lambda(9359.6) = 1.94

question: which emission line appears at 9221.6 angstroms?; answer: H-alpha 6563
